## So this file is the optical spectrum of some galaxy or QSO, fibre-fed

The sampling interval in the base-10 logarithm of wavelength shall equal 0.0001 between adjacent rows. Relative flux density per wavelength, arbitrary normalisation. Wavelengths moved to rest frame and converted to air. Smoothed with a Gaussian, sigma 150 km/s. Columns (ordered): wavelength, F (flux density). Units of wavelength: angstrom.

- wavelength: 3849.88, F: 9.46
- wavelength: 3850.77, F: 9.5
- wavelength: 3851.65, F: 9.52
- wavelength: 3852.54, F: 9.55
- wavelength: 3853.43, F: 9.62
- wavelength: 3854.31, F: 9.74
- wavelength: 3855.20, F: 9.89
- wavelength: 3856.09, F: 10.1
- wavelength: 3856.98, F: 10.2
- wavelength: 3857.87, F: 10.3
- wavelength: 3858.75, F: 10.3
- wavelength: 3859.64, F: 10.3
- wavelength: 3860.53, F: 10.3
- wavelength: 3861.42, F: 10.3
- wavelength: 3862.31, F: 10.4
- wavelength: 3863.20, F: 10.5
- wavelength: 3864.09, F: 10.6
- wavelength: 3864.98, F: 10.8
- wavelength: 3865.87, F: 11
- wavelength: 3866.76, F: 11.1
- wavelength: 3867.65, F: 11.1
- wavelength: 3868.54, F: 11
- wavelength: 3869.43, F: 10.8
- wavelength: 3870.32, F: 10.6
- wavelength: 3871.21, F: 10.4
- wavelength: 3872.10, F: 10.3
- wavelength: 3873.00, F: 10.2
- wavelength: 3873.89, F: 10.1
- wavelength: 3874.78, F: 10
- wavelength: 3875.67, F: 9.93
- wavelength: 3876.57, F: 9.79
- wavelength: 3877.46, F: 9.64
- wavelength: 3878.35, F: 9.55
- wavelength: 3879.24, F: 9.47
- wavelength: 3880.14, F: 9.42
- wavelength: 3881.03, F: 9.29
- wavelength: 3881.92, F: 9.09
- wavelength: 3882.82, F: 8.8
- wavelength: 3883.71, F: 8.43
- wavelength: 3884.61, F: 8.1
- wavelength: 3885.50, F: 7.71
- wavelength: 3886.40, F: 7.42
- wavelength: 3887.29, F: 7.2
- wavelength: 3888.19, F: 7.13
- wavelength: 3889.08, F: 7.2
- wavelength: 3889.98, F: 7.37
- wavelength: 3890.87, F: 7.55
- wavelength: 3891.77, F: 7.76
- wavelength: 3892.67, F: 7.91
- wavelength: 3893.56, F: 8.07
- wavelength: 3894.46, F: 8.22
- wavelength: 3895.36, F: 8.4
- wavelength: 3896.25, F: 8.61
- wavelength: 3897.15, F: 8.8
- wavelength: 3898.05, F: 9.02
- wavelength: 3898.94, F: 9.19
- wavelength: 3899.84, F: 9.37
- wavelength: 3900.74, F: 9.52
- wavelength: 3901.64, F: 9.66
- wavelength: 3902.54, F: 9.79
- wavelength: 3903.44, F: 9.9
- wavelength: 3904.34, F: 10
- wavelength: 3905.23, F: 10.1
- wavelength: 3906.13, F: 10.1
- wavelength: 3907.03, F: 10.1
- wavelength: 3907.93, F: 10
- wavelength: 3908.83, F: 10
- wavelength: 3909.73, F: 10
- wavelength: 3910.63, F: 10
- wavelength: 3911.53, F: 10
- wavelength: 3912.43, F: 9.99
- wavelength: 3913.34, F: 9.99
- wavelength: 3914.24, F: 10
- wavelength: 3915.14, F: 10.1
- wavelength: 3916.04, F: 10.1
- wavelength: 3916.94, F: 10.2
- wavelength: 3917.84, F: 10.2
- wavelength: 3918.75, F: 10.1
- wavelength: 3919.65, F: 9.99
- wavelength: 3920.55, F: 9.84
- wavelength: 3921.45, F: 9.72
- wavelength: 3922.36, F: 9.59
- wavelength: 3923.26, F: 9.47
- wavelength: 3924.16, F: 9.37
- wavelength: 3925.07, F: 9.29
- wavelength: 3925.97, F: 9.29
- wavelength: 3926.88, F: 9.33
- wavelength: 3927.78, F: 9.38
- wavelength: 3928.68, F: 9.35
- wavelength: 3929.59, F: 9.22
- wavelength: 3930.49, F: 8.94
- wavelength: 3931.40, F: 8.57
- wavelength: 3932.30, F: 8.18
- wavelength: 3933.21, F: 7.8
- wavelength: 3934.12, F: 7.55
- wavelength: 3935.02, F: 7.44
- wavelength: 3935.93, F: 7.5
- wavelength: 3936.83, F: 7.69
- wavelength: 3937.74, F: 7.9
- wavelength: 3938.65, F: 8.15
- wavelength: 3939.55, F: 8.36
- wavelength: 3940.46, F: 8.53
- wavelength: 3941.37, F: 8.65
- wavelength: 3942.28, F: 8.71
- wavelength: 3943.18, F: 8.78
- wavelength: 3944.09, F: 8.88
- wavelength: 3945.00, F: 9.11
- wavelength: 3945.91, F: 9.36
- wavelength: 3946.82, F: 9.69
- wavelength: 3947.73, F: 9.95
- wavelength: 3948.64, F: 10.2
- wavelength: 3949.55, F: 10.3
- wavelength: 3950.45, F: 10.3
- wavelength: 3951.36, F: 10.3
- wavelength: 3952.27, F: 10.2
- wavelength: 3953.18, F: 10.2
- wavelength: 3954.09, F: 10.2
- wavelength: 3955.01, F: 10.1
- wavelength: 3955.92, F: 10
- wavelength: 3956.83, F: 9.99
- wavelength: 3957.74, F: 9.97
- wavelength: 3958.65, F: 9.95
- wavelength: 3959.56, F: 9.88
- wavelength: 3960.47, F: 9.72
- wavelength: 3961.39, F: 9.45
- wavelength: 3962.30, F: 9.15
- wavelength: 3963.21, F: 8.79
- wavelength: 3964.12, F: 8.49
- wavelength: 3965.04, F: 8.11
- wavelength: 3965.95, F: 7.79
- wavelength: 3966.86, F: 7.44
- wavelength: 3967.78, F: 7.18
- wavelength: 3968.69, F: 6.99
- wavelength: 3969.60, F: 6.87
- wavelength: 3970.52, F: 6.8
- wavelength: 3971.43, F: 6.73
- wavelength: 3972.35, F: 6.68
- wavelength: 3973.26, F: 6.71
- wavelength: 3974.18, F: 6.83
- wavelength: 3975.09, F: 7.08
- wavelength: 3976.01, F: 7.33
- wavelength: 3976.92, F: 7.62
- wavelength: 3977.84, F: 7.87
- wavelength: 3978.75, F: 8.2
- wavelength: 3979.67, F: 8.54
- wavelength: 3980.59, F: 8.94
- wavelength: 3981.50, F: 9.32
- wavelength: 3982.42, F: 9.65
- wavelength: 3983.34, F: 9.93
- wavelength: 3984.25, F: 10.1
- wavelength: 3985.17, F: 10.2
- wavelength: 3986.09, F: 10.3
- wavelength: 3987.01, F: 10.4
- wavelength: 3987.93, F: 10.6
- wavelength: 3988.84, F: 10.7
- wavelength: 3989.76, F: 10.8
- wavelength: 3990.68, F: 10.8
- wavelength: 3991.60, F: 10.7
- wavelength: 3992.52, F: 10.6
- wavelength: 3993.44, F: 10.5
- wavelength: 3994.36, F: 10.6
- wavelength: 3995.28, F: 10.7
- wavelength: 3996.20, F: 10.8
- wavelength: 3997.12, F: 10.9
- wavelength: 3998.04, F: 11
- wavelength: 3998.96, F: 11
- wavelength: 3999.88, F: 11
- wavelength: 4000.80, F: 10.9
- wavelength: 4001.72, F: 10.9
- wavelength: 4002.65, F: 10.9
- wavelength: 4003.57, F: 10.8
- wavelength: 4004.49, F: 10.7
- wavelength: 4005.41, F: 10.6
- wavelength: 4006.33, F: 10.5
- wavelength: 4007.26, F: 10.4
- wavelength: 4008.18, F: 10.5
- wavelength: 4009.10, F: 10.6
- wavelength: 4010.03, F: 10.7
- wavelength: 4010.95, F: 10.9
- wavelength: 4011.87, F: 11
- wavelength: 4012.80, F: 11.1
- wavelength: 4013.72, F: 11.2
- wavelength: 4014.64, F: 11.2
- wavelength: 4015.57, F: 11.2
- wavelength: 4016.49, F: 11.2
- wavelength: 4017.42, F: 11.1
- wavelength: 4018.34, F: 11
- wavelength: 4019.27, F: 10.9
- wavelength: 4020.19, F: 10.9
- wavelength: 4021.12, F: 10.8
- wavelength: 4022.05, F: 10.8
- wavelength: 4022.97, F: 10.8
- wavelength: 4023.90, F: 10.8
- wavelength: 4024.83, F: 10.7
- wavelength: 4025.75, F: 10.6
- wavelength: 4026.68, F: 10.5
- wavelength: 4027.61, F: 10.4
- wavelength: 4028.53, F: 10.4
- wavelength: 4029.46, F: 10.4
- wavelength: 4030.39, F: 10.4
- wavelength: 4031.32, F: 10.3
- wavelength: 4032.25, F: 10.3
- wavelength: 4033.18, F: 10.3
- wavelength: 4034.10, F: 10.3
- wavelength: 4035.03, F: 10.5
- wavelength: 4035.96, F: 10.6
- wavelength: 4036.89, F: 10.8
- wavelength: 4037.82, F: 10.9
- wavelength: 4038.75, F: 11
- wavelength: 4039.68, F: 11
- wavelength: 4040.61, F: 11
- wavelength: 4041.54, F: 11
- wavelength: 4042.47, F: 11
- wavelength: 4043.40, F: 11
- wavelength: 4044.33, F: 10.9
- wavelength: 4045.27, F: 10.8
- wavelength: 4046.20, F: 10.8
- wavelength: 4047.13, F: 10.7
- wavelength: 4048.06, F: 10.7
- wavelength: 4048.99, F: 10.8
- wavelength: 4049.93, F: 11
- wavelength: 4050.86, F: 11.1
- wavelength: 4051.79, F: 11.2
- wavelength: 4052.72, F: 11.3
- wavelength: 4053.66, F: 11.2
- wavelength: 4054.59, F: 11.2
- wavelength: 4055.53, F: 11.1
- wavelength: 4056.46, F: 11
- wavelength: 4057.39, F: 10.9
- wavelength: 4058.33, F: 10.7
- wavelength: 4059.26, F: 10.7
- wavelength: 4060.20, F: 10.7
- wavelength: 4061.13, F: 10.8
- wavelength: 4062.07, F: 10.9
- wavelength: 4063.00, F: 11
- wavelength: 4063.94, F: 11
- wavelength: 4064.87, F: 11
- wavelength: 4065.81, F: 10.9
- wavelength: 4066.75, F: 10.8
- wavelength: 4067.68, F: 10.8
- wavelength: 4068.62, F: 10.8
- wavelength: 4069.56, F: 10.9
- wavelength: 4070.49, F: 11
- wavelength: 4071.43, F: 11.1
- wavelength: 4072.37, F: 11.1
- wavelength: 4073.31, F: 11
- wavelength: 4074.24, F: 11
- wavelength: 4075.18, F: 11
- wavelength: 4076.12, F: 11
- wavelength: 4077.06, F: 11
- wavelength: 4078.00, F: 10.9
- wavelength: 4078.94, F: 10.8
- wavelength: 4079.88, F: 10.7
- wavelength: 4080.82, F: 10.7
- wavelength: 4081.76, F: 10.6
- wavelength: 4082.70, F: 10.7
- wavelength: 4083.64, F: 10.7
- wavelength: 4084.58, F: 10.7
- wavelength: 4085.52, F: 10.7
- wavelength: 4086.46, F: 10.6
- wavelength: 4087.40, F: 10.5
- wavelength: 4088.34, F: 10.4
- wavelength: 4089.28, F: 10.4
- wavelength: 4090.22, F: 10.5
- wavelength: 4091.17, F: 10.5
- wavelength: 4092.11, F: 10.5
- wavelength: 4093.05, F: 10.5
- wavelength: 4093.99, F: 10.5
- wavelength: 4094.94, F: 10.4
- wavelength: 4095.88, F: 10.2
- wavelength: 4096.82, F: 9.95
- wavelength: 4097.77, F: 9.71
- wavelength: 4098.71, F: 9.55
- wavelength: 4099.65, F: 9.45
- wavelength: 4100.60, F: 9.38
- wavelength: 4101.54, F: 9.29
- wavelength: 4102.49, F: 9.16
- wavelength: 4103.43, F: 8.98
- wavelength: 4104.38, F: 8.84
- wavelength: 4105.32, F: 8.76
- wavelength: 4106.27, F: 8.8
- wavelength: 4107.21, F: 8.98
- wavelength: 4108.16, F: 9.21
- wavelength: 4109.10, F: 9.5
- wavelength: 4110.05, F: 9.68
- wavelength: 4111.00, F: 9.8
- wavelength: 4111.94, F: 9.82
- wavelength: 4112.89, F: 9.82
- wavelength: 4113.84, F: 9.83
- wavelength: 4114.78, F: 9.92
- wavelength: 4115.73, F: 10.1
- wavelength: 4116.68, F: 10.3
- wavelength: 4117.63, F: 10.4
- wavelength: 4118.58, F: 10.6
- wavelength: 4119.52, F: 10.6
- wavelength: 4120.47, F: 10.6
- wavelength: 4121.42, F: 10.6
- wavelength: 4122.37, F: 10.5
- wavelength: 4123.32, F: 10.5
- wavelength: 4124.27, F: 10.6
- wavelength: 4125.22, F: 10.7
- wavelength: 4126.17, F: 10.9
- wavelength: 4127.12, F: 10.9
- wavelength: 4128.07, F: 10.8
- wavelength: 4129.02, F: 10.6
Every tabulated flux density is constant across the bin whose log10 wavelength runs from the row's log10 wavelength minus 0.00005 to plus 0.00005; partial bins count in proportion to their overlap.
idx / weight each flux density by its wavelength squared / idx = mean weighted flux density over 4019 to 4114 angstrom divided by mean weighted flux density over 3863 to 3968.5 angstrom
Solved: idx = 1.22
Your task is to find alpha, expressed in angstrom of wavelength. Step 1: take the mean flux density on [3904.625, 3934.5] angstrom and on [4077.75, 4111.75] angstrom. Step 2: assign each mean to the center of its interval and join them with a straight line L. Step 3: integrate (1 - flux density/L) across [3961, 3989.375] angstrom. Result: 3.8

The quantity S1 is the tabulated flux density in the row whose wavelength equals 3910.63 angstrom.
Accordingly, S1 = 10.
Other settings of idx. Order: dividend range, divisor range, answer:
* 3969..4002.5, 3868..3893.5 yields 1.10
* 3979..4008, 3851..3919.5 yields 1.15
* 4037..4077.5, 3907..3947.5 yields 1.27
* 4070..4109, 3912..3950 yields 1.21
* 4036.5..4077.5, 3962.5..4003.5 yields 1.23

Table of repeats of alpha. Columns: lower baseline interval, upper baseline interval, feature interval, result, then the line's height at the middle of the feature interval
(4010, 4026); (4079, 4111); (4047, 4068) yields -1.0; 10.5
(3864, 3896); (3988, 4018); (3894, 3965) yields 3.3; 9.85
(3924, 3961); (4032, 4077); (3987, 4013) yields -1.8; 10.1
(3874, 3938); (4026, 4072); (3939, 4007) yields 3.3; 9.89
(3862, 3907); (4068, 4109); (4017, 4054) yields -2.8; 10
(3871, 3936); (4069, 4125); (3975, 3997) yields -0.3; 9.62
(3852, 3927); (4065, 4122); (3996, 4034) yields -2.9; 9.99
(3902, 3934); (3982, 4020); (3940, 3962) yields 0.9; 10.1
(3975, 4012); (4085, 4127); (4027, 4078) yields -3.8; 10.1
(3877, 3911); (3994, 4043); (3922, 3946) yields 2.1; 9.5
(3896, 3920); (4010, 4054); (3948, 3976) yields 4.1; 10.3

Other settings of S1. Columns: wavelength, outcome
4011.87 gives 11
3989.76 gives 10.8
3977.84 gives 7.87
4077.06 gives 11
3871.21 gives 10.4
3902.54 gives 9.79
